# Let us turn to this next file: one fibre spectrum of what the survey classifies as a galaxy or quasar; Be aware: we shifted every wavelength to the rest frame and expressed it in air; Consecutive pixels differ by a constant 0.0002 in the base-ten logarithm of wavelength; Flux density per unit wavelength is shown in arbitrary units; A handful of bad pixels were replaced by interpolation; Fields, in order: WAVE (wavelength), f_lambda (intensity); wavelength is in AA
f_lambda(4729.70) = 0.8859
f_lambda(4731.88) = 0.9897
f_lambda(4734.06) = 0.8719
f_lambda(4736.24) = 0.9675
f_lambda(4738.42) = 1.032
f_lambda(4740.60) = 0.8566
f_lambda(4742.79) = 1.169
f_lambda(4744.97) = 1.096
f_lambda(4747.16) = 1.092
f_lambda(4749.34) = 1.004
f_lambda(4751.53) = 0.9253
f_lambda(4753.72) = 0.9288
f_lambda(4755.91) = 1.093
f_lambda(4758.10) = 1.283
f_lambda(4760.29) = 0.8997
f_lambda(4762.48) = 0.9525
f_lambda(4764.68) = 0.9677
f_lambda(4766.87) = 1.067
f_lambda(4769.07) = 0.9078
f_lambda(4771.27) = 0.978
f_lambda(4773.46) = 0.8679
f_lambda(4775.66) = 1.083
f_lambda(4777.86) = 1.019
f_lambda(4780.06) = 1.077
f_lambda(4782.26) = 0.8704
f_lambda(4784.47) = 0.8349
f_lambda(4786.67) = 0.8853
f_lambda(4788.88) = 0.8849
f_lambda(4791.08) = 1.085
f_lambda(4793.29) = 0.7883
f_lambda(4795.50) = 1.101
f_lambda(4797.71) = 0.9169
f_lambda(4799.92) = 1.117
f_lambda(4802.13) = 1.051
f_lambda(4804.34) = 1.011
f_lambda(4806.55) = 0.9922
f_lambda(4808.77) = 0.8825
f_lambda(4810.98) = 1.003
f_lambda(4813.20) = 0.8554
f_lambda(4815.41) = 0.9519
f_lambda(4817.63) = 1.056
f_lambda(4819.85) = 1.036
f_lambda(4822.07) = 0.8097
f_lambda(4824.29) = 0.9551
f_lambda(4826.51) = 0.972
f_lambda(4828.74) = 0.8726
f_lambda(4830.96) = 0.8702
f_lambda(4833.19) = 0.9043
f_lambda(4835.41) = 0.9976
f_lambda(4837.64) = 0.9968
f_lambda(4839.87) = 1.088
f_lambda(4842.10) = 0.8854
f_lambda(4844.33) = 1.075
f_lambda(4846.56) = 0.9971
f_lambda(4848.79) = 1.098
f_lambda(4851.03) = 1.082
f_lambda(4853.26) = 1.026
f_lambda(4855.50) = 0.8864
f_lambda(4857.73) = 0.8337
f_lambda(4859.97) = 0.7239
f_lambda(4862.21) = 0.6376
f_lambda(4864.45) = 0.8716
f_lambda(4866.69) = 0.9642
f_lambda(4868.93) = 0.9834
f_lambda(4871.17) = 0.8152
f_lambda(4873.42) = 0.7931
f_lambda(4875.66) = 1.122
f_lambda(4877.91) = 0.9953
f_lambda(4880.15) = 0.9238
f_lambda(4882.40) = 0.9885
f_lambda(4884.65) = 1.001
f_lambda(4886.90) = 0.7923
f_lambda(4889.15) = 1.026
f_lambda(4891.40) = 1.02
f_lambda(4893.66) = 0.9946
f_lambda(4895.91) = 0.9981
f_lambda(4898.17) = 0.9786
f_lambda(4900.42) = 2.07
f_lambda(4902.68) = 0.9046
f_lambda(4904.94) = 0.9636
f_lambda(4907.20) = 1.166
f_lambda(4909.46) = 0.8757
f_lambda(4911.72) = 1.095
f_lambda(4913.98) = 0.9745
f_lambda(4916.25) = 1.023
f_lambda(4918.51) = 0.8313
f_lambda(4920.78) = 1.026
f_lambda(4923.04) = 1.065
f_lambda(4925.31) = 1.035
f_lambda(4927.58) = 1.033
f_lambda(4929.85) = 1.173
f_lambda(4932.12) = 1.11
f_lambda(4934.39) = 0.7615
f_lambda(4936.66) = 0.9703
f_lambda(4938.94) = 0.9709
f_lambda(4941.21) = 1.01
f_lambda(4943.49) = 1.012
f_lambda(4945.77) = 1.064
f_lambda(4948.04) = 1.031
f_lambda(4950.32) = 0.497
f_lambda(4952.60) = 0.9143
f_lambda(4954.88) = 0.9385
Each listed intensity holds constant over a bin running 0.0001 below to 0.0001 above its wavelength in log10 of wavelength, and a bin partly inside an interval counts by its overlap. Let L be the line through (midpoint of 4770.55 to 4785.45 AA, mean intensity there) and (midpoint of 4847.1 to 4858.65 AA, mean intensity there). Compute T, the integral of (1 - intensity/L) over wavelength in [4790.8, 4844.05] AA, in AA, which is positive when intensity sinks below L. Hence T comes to 0.5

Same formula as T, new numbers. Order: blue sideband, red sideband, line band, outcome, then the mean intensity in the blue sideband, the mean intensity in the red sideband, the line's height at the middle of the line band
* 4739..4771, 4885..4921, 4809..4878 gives 6.33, 1.02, 1.05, 1.03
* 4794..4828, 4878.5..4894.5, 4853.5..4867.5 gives 2.01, 0.977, 0.964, 0.969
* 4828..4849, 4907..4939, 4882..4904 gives -1.89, 0.976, 1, 0.994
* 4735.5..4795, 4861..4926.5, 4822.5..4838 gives 0.98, 0.987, 0.998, 0.992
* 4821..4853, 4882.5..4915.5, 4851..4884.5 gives 3.60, 0.973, 1.06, 1.02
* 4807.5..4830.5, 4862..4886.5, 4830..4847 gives -0.80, 0.938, 0.925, 0.933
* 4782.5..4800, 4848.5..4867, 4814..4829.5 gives -0.58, 0.938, 0.891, 0.916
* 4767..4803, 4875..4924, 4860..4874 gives 2.49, 0.969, 1.04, 1.02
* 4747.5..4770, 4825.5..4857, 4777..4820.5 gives 1.04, 1.01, 0.98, 0.994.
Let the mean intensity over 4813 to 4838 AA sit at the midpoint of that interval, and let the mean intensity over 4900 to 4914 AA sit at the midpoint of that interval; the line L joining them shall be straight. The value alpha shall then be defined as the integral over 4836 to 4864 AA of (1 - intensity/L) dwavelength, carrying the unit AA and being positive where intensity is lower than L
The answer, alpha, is 1.4 AA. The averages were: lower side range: 0.941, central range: 0.943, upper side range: 1.12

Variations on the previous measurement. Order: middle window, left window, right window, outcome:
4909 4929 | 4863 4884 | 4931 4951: -1.2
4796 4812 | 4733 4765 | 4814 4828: -0.5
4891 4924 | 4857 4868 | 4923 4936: -4.0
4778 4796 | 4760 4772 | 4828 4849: 0.5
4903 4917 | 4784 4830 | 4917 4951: -0.5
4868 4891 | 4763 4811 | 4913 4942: 1.0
